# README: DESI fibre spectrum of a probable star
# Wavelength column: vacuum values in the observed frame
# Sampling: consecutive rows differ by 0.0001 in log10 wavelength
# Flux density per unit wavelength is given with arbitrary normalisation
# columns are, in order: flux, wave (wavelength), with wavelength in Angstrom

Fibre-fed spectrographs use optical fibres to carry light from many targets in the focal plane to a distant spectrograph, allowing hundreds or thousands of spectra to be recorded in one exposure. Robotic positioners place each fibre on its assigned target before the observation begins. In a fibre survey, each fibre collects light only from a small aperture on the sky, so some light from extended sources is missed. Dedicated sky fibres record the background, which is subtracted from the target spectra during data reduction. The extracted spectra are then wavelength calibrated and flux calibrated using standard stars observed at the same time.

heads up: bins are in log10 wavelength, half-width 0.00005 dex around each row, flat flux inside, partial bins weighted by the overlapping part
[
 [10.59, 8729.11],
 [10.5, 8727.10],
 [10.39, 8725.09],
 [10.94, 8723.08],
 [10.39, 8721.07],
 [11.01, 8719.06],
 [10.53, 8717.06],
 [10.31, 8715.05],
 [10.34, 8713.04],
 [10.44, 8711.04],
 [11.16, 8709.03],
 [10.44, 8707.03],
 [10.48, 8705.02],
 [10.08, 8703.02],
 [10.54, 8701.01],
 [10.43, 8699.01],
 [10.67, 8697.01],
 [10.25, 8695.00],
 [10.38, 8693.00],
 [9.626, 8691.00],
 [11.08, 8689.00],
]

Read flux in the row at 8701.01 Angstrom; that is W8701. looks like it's 10.54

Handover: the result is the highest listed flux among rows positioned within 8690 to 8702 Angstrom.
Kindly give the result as 10.67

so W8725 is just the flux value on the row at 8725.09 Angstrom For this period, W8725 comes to 10.39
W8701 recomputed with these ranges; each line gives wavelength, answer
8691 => 9.626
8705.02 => 10.48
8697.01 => 10.67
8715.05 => 10.31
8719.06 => 11.01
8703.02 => 10.08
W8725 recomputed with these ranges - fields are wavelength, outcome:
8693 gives 10.38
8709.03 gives 11.16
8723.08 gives 10.94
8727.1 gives 10.5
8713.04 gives 10.34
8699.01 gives 10.43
